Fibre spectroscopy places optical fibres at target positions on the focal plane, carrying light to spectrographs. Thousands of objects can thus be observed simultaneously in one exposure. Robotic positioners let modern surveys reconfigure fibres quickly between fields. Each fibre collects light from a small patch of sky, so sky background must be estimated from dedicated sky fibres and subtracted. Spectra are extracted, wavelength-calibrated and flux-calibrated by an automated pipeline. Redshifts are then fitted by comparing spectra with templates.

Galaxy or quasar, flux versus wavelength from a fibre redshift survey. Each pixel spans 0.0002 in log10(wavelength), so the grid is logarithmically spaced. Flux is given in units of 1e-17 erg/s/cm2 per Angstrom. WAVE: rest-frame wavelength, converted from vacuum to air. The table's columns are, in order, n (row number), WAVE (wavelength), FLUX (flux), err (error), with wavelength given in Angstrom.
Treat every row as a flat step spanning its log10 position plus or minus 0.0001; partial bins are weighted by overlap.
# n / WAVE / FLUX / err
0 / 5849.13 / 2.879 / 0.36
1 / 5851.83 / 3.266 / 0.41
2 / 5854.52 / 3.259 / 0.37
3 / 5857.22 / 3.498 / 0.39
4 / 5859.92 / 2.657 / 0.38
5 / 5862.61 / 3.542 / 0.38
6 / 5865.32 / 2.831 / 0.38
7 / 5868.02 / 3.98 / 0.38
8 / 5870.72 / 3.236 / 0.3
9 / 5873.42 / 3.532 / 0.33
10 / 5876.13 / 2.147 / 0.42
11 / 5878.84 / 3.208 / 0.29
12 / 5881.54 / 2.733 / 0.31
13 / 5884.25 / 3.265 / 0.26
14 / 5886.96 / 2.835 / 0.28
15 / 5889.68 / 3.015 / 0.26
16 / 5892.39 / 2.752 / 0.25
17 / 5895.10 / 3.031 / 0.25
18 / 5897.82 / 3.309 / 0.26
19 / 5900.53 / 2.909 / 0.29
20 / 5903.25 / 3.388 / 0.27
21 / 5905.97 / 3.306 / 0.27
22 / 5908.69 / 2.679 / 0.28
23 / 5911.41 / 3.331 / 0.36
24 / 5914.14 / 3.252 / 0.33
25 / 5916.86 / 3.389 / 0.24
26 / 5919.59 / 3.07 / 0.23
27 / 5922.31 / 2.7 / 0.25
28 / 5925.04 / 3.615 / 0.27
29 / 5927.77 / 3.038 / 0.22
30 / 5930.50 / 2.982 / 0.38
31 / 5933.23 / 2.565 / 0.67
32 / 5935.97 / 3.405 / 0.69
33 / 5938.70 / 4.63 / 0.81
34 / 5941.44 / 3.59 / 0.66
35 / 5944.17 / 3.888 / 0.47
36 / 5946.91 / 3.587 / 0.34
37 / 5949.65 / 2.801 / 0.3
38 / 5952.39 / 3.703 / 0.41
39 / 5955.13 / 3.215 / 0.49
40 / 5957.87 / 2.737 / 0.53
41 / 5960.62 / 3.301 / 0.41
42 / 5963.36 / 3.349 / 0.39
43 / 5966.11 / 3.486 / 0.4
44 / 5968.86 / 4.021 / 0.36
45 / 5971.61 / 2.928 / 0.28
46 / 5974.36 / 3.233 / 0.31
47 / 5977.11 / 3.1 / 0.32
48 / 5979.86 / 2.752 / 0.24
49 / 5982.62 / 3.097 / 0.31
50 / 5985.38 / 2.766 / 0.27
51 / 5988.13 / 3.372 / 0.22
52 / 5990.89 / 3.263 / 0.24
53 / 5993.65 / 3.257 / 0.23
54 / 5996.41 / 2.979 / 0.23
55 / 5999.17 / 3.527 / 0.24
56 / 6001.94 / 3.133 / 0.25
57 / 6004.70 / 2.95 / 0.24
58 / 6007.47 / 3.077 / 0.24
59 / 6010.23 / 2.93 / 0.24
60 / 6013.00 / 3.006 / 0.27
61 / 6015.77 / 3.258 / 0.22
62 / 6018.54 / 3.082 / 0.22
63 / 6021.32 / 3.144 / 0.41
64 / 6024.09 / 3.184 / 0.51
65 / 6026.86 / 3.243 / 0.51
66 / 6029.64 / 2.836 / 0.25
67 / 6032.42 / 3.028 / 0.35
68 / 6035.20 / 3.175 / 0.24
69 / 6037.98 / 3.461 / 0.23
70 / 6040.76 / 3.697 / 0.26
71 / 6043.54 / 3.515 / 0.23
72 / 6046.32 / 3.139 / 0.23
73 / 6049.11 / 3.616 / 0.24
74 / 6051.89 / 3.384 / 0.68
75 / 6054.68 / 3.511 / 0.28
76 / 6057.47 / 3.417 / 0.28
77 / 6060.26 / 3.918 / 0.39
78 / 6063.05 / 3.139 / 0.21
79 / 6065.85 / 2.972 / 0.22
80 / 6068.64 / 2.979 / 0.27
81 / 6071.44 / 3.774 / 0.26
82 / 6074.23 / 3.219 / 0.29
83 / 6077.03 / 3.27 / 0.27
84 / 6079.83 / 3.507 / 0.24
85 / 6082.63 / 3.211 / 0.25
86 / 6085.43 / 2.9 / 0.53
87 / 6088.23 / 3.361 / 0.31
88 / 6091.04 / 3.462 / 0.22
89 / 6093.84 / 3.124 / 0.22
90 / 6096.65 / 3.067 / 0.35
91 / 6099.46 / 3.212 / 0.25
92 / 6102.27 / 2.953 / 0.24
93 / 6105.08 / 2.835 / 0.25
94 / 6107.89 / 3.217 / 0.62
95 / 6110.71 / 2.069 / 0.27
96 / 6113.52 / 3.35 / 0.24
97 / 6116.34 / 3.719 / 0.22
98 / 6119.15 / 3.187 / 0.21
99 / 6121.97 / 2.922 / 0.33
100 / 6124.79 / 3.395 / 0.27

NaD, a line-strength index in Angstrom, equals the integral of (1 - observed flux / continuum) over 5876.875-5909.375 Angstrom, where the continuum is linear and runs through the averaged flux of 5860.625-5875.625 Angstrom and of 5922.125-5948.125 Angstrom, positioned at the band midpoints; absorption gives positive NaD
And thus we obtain 3.2 Angstrom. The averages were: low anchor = 3.32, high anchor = 3.43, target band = 3.03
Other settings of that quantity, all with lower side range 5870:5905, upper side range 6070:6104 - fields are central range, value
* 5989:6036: 0.6 Angstrom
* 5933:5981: -4.1 Angstrom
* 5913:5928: -0.6 Angstrom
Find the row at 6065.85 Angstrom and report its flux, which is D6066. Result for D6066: 2.972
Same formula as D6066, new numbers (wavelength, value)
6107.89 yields 3.217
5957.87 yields 2.737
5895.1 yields 3.031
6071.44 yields 3.774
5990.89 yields 3.263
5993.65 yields 3.257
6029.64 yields 2.836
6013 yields 3.006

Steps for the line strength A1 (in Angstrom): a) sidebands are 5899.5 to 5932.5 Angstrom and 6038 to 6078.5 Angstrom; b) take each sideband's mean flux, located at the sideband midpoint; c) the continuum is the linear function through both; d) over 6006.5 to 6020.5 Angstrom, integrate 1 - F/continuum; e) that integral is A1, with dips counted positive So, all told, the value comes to 1.02 Angstrom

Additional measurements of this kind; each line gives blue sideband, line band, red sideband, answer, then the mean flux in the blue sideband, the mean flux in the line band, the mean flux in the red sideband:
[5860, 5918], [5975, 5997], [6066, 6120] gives 0.4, 3.12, 3.08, 3.18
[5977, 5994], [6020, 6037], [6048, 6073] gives 0.8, 3.08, 3.11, 3.41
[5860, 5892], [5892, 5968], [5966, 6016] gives -3.4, 3.09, 3.26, 3.15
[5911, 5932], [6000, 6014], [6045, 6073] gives 1.1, 3.16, 3.04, 3.38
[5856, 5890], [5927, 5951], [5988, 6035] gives -2.1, 3.11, 3.4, 3.13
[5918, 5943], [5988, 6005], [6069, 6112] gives 0.1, 3.29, 3.22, 3.14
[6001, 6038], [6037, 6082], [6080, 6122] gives -4.3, 3.09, 3.4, 3.12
